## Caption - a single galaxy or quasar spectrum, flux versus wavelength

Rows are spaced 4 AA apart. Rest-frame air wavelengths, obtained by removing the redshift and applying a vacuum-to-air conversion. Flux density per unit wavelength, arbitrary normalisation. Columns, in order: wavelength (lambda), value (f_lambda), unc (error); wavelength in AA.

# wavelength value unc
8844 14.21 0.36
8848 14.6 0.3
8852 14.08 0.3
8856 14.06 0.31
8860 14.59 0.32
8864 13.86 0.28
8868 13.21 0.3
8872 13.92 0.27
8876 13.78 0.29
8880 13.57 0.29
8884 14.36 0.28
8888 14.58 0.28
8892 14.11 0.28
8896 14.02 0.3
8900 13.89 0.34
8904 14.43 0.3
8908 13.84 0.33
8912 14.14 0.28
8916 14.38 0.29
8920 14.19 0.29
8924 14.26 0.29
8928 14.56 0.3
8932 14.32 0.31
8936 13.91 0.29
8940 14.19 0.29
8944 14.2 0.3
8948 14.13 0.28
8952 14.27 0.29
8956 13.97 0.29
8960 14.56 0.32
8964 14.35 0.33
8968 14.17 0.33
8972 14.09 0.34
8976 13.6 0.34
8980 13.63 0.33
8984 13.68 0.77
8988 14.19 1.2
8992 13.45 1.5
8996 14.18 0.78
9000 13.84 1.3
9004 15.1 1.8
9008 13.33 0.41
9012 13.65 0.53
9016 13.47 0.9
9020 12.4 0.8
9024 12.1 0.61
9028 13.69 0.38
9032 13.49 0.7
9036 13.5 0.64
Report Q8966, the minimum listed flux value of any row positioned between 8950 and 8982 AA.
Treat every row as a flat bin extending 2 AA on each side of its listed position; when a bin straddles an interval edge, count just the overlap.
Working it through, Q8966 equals 13.6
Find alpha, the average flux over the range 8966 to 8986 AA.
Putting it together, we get 13.8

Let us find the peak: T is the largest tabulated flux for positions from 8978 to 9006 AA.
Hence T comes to 15.1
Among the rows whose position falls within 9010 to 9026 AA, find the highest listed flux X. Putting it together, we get 13.65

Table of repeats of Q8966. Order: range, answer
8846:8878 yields 13.21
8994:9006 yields 13.84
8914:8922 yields 14.19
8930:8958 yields 13.91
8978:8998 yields 13.45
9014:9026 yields 12.1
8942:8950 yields 14.13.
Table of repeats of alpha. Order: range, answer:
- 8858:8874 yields 13.9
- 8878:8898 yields 14.1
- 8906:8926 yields 14.2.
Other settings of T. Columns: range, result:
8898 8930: 14.56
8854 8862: 14.59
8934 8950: 14.2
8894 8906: 14.43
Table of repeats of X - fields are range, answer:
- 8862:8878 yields 13.92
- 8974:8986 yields 13.68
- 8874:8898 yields 14.58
